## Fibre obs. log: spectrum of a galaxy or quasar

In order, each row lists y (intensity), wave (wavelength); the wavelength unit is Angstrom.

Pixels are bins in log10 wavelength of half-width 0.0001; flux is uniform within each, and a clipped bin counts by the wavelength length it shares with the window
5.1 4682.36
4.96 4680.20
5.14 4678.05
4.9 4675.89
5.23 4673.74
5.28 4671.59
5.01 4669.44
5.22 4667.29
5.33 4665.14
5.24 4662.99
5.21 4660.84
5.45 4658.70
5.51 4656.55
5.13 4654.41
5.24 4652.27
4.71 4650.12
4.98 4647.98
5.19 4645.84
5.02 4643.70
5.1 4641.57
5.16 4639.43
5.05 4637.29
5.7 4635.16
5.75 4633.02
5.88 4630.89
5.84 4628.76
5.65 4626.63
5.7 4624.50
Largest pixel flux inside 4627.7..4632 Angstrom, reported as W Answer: 5.88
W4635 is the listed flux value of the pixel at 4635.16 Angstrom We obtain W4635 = 5.7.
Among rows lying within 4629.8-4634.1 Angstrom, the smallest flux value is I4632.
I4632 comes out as 5.75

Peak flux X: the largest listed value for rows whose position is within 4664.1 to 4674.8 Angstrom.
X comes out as 5.33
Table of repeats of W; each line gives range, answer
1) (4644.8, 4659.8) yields 5.51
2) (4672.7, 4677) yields 5.23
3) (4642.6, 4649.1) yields 5.19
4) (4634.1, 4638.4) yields 5.7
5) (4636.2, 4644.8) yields 5.16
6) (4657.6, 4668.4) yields 5.45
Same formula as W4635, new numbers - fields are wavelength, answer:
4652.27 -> 5.24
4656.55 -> 5.51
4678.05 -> 5.14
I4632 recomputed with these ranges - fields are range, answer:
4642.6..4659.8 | 4.71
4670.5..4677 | 4.9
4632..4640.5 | 5.05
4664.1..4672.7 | 5.01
